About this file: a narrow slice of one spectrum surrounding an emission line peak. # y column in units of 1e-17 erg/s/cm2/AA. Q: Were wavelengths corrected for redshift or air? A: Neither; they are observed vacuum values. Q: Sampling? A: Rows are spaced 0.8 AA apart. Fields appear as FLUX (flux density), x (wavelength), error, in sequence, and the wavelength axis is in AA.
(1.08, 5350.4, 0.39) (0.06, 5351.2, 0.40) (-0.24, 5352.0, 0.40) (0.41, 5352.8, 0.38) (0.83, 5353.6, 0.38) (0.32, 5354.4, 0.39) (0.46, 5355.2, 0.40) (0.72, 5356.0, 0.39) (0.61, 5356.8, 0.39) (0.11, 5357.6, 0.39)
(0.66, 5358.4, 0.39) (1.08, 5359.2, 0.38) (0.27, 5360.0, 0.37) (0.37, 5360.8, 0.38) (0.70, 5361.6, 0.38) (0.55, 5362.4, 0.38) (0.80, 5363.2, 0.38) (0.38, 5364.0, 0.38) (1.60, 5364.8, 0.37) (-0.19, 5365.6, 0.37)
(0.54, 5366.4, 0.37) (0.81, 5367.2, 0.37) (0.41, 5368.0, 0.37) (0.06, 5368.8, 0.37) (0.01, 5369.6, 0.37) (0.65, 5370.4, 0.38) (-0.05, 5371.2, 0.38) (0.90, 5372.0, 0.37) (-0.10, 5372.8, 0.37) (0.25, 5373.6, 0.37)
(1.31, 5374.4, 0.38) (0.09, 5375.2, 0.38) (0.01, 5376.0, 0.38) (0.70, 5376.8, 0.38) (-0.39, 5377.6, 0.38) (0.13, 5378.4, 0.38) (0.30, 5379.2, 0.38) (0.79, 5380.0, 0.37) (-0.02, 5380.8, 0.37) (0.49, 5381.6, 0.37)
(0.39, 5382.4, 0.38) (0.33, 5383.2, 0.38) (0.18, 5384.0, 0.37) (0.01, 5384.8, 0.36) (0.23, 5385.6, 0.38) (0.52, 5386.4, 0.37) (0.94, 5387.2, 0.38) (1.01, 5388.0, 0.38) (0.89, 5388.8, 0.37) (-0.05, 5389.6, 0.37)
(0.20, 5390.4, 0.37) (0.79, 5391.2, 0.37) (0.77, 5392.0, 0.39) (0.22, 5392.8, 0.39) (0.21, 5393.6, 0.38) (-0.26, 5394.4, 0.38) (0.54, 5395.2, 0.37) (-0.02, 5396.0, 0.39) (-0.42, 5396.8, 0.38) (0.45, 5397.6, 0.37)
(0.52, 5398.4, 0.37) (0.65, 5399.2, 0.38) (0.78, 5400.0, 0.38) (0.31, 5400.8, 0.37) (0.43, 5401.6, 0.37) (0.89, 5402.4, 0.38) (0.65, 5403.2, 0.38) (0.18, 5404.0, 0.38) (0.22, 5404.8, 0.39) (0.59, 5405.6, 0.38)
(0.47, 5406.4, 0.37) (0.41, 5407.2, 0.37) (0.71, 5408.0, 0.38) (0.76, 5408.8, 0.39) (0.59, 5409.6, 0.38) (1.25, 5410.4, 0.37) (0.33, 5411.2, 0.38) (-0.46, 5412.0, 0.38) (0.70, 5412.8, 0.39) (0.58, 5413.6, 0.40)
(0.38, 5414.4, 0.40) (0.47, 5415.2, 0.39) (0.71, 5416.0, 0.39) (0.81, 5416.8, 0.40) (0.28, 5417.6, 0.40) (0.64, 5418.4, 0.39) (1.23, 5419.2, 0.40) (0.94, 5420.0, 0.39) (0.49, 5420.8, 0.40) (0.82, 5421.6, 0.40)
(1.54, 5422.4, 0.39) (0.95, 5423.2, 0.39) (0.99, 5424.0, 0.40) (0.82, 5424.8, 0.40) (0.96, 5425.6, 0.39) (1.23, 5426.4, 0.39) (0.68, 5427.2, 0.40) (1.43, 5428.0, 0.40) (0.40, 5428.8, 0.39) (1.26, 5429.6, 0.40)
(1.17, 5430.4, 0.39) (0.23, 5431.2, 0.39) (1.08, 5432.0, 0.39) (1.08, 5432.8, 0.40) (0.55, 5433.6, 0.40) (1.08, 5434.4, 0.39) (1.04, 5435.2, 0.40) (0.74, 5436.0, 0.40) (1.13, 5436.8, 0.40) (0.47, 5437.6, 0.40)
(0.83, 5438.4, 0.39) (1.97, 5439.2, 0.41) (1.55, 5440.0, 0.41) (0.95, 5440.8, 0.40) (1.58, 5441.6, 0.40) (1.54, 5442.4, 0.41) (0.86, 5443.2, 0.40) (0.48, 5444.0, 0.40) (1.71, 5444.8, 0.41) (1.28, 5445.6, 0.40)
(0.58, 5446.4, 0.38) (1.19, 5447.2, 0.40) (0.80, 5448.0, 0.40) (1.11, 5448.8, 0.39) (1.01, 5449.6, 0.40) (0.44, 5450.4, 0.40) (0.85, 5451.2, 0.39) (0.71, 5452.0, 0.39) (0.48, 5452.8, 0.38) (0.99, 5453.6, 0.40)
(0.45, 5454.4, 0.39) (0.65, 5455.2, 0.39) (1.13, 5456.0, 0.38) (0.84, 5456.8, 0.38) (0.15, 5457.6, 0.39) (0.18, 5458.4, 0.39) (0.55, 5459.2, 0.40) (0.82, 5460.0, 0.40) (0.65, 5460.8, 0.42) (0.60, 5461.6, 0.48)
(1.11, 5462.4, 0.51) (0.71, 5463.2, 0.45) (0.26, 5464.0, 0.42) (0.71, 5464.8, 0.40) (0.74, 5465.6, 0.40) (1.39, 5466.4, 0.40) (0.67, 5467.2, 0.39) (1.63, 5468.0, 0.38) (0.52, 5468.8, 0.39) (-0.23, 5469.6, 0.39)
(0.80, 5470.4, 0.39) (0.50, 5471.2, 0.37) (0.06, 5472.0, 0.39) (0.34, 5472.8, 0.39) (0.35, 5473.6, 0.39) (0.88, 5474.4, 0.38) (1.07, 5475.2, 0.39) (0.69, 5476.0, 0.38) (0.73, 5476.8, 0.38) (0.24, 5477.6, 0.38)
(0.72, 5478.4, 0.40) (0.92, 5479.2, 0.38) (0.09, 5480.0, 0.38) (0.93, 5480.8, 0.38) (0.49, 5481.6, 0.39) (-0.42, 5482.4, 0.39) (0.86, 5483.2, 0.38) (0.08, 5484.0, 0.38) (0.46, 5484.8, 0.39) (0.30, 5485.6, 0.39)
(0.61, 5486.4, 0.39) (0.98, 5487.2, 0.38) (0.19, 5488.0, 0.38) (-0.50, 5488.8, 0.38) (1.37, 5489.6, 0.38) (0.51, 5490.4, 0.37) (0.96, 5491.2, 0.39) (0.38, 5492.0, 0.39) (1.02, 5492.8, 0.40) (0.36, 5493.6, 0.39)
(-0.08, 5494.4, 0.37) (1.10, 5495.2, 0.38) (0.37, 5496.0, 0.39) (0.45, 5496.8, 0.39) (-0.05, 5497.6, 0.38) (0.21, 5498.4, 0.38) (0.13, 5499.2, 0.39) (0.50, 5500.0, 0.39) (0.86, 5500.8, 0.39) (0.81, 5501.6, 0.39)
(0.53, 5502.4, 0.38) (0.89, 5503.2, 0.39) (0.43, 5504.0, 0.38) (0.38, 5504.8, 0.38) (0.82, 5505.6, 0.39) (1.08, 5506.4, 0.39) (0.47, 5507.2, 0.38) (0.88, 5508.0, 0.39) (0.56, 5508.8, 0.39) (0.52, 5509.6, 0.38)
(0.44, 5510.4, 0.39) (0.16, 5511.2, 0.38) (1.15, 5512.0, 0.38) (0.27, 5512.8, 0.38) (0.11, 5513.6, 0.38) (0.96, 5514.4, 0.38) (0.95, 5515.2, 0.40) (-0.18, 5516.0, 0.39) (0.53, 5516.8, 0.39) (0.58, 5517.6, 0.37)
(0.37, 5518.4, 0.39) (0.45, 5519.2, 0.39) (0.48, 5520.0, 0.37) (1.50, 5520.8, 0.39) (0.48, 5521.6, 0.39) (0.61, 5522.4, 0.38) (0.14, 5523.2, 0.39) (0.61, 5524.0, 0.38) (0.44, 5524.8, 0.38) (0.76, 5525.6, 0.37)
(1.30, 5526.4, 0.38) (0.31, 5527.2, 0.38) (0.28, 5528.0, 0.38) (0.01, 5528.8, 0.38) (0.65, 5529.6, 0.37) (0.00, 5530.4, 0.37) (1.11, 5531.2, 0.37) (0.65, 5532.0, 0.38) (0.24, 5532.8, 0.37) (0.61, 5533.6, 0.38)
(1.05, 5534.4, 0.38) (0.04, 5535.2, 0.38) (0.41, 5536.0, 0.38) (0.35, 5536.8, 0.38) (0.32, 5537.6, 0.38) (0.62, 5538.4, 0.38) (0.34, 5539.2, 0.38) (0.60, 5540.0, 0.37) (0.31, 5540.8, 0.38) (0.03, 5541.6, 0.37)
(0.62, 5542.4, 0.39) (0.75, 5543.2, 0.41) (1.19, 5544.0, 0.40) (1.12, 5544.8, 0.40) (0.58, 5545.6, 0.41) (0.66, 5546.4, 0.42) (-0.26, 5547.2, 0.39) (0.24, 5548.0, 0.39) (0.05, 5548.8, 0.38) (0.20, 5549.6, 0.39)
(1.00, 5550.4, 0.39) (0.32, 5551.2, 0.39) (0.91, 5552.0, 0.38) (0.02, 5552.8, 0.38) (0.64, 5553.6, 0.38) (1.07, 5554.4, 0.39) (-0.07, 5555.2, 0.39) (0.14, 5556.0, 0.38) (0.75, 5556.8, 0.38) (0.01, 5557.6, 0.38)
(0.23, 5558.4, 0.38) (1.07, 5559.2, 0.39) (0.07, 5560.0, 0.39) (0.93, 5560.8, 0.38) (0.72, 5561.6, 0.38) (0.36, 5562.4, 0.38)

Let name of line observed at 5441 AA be Mg II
